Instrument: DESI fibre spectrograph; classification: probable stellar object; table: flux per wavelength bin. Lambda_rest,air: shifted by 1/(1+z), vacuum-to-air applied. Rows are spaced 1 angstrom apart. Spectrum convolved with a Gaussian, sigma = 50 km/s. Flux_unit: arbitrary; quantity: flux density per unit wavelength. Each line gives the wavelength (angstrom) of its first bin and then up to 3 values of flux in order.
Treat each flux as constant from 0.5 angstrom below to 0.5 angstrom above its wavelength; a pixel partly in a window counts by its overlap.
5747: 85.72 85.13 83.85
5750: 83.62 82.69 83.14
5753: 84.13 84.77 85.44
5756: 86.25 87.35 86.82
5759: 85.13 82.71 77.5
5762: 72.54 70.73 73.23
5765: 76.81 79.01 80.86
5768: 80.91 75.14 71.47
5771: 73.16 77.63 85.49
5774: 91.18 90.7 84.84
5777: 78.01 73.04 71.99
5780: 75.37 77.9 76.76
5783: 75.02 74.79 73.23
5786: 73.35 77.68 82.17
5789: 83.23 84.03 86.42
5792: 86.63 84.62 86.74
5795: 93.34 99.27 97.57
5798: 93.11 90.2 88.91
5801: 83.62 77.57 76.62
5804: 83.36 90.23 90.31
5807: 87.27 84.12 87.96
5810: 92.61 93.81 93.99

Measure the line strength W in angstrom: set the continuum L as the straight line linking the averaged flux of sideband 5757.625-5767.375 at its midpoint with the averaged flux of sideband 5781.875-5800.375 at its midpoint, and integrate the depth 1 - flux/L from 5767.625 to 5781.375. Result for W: 0.3 angstrom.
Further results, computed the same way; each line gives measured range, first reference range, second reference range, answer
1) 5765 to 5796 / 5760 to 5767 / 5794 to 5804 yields 0.6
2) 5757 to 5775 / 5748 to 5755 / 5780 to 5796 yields 0.8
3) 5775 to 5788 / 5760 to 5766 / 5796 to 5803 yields 0.8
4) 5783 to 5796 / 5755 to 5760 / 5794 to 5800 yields 1.4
